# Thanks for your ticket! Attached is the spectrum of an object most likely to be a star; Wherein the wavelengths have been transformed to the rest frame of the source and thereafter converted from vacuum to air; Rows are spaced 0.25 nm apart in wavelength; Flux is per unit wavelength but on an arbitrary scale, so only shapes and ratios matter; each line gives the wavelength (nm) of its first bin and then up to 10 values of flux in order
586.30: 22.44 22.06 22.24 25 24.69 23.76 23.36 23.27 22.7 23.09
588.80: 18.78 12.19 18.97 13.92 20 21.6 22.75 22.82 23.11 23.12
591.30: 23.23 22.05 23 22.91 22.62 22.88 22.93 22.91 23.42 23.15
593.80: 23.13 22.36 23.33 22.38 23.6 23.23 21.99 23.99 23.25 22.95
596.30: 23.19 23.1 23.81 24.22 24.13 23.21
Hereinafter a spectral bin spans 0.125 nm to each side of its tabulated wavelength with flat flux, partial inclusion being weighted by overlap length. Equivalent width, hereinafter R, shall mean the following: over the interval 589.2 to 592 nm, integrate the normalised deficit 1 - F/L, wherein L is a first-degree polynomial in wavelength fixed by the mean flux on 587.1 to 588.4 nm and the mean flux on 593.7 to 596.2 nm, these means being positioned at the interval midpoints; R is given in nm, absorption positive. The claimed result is 0.241 nm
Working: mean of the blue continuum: 23.7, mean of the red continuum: 23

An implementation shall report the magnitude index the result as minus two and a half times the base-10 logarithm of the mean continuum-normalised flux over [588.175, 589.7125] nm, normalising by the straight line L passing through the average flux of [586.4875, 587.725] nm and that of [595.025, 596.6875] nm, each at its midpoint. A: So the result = 0.27 mag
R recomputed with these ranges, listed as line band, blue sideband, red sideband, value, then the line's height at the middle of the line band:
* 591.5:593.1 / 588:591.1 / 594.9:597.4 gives -0.09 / 21.6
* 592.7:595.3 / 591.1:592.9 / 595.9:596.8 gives 0.00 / 23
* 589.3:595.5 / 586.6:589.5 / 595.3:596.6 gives 0.03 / 22.4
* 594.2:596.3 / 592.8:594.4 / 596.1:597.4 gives 0.02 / 23.4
